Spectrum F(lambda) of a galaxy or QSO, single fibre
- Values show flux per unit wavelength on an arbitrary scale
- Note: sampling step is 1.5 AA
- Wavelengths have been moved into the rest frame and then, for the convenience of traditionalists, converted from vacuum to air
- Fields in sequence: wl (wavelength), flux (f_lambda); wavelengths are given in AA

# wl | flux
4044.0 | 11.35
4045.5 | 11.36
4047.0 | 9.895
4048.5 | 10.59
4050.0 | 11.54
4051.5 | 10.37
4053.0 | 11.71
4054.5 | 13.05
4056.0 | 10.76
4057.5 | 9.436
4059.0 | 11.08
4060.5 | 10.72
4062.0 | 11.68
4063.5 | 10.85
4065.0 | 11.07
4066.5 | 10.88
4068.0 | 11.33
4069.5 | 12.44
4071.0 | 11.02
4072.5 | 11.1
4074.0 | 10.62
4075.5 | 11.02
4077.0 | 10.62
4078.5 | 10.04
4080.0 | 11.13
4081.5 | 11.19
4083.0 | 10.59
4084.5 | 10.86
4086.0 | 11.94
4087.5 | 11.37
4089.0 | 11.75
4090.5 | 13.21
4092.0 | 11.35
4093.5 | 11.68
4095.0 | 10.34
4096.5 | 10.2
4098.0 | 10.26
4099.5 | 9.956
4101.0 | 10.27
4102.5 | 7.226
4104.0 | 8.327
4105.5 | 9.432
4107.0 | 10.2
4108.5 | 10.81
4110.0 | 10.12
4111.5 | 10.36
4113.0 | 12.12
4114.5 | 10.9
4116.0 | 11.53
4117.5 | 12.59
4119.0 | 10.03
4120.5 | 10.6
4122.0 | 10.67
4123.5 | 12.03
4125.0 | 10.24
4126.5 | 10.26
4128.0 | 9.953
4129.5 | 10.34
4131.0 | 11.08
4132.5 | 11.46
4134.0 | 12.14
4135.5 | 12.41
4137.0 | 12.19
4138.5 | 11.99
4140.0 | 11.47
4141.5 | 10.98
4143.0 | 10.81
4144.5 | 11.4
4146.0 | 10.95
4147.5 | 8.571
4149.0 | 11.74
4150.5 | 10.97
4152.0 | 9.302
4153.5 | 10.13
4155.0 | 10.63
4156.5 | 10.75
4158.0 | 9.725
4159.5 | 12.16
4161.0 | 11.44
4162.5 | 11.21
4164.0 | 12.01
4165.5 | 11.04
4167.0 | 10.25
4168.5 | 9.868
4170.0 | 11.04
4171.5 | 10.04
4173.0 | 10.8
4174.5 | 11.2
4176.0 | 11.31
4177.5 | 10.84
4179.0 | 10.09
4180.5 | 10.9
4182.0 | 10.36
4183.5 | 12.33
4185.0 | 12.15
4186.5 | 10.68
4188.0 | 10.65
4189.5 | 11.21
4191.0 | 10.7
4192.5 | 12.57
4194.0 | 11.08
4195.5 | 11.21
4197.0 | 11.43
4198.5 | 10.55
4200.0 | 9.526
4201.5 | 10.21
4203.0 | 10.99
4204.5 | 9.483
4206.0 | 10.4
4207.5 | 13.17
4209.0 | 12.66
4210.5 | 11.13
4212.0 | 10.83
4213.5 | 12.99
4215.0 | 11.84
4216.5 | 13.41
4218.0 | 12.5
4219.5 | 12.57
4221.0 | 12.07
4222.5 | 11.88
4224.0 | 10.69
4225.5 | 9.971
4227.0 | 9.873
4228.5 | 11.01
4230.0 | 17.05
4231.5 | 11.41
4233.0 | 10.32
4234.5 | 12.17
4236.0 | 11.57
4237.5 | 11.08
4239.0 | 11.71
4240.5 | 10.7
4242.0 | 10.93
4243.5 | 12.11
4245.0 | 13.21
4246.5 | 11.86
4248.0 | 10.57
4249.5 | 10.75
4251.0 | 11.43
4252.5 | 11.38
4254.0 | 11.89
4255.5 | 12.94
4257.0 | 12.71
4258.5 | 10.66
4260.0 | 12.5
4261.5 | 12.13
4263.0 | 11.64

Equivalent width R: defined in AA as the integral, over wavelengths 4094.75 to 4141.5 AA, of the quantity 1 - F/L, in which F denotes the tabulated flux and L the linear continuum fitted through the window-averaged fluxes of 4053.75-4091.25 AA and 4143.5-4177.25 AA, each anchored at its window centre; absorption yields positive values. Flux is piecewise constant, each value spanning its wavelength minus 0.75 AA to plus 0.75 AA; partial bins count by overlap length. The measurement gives 1.1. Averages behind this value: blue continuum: 11.2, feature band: 10.7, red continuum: 10.8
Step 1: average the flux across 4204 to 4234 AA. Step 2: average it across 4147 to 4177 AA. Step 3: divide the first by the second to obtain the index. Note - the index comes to 1.10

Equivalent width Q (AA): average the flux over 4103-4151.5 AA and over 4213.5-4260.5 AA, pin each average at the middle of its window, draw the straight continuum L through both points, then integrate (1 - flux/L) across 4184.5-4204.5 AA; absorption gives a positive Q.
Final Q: 0.9 AA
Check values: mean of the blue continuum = 10.9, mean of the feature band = 10.9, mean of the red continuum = 11.8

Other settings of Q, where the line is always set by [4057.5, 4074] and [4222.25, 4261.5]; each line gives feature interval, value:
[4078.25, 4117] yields 1.8 AA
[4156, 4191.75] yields 1.5 AA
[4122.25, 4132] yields 0.5 AA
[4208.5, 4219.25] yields -0.6 AA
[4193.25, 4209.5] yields 0.8 AA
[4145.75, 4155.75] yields 0.9 AA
